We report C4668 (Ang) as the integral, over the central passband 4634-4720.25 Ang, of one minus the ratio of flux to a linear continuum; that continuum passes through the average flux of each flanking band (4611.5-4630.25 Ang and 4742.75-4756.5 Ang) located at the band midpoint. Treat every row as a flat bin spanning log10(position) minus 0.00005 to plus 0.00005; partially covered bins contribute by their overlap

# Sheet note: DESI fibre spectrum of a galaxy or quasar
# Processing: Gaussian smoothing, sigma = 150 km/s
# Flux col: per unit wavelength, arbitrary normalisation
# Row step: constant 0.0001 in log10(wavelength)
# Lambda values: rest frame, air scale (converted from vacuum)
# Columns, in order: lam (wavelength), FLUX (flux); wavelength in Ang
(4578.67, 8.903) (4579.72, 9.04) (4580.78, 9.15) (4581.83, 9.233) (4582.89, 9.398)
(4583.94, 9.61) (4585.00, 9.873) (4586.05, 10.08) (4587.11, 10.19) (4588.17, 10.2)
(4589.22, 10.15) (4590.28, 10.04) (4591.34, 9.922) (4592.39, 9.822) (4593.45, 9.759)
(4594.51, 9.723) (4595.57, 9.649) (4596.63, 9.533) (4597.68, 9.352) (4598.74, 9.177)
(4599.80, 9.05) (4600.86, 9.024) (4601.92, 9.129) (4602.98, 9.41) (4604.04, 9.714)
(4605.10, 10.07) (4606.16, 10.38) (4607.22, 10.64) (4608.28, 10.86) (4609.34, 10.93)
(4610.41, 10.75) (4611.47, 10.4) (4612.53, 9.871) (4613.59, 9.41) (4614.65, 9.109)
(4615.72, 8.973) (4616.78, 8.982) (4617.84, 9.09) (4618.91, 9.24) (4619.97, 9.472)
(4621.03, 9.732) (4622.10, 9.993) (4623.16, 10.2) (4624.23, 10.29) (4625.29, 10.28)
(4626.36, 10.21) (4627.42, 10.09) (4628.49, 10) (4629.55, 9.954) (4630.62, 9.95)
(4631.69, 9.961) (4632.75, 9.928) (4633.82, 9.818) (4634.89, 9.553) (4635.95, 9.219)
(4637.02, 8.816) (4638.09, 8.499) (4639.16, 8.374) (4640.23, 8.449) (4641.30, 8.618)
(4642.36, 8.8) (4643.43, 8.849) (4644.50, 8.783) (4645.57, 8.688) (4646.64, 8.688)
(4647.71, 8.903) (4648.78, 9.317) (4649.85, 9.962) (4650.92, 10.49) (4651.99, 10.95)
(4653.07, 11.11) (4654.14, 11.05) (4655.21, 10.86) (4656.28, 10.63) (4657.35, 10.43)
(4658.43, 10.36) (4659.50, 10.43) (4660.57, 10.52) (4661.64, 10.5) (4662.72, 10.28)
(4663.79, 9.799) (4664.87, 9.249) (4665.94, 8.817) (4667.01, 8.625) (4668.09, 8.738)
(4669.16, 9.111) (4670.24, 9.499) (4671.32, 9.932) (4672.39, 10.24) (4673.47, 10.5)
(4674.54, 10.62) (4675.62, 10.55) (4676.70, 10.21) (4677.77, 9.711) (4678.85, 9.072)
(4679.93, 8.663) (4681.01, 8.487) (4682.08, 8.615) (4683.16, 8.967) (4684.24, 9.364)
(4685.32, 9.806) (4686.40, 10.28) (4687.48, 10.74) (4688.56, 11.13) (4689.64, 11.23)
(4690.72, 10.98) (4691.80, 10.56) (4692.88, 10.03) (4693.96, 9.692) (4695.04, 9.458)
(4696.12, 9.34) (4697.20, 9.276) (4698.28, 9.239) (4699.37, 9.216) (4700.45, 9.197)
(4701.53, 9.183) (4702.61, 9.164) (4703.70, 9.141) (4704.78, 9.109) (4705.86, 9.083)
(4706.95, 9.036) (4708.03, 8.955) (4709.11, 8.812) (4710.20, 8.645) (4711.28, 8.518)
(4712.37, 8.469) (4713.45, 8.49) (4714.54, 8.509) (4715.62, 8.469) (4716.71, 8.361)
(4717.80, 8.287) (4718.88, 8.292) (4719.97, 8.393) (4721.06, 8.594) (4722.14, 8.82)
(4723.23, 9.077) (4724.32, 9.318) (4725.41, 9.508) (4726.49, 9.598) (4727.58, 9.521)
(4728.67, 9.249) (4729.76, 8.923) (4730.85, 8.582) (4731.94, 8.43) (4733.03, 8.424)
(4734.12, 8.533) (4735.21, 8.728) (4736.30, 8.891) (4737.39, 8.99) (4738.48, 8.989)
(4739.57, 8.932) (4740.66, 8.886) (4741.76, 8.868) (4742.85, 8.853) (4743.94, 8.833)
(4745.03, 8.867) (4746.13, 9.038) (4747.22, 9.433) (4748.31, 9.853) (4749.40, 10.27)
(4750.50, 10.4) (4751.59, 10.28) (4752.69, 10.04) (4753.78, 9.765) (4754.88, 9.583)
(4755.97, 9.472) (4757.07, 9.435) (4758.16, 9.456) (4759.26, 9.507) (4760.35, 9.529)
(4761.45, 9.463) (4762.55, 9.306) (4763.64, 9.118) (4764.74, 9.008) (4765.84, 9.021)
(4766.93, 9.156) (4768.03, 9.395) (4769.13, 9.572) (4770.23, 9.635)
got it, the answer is 1.9 Ang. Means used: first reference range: 9.72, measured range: 9.47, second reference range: 9.62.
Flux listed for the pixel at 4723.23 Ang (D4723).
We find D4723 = 9.077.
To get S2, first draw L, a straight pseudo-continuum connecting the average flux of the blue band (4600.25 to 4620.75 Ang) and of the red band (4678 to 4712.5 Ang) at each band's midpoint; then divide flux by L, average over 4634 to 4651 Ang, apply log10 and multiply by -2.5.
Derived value 0.08 mag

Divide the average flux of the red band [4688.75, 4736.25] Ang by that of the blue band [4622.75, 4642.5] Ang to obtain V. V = 0.95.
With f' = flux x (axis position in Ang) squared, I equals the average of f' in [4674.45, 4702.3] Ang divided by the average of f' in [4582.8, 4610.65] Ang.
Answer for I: 1.0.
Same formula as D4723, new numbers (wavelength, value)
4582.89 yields 9.398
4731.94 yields 8.43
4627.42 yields 10.09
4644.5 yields 8.783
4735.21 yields 8.728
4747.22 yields 9.433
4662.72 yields 10.28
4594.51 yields 9.723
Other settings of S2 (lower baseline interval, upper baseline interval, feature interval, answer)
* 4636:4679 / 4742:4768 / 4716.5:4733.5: 0.08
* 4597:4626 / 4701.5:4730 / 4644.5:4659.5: -0.07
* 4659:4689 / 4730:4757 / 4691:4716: 0.04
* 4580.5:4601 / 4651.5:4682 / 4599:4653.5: 0.02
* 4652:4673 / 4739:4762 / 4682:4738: 0.06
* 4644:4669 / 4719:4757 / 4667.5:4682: 0.01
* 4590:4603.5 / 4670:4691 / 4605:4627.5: -0.04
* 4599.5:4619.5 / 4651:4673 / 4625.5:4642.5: 0.05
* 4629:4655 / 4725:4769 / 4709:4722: 0.10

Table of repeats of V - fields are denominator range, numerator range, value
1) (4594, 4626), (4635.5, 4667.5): 0.99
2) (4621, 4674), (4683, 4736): 0.95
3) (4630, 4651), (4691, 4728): 0.99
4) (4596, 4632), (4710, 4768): 0.93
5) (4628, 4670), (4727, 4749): 0.93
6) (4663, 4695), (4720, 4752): 0.93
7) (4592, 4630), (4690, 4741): 0.92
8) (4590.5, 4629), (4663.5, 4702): 0.99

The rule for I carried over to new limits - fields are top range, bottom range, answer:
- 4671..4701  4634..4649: 1.13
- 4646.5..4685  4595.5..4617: 1.03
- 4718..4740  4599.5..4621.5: 0.96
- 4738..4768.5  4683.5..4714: 1.01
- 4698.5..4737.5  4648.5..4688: 0.91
